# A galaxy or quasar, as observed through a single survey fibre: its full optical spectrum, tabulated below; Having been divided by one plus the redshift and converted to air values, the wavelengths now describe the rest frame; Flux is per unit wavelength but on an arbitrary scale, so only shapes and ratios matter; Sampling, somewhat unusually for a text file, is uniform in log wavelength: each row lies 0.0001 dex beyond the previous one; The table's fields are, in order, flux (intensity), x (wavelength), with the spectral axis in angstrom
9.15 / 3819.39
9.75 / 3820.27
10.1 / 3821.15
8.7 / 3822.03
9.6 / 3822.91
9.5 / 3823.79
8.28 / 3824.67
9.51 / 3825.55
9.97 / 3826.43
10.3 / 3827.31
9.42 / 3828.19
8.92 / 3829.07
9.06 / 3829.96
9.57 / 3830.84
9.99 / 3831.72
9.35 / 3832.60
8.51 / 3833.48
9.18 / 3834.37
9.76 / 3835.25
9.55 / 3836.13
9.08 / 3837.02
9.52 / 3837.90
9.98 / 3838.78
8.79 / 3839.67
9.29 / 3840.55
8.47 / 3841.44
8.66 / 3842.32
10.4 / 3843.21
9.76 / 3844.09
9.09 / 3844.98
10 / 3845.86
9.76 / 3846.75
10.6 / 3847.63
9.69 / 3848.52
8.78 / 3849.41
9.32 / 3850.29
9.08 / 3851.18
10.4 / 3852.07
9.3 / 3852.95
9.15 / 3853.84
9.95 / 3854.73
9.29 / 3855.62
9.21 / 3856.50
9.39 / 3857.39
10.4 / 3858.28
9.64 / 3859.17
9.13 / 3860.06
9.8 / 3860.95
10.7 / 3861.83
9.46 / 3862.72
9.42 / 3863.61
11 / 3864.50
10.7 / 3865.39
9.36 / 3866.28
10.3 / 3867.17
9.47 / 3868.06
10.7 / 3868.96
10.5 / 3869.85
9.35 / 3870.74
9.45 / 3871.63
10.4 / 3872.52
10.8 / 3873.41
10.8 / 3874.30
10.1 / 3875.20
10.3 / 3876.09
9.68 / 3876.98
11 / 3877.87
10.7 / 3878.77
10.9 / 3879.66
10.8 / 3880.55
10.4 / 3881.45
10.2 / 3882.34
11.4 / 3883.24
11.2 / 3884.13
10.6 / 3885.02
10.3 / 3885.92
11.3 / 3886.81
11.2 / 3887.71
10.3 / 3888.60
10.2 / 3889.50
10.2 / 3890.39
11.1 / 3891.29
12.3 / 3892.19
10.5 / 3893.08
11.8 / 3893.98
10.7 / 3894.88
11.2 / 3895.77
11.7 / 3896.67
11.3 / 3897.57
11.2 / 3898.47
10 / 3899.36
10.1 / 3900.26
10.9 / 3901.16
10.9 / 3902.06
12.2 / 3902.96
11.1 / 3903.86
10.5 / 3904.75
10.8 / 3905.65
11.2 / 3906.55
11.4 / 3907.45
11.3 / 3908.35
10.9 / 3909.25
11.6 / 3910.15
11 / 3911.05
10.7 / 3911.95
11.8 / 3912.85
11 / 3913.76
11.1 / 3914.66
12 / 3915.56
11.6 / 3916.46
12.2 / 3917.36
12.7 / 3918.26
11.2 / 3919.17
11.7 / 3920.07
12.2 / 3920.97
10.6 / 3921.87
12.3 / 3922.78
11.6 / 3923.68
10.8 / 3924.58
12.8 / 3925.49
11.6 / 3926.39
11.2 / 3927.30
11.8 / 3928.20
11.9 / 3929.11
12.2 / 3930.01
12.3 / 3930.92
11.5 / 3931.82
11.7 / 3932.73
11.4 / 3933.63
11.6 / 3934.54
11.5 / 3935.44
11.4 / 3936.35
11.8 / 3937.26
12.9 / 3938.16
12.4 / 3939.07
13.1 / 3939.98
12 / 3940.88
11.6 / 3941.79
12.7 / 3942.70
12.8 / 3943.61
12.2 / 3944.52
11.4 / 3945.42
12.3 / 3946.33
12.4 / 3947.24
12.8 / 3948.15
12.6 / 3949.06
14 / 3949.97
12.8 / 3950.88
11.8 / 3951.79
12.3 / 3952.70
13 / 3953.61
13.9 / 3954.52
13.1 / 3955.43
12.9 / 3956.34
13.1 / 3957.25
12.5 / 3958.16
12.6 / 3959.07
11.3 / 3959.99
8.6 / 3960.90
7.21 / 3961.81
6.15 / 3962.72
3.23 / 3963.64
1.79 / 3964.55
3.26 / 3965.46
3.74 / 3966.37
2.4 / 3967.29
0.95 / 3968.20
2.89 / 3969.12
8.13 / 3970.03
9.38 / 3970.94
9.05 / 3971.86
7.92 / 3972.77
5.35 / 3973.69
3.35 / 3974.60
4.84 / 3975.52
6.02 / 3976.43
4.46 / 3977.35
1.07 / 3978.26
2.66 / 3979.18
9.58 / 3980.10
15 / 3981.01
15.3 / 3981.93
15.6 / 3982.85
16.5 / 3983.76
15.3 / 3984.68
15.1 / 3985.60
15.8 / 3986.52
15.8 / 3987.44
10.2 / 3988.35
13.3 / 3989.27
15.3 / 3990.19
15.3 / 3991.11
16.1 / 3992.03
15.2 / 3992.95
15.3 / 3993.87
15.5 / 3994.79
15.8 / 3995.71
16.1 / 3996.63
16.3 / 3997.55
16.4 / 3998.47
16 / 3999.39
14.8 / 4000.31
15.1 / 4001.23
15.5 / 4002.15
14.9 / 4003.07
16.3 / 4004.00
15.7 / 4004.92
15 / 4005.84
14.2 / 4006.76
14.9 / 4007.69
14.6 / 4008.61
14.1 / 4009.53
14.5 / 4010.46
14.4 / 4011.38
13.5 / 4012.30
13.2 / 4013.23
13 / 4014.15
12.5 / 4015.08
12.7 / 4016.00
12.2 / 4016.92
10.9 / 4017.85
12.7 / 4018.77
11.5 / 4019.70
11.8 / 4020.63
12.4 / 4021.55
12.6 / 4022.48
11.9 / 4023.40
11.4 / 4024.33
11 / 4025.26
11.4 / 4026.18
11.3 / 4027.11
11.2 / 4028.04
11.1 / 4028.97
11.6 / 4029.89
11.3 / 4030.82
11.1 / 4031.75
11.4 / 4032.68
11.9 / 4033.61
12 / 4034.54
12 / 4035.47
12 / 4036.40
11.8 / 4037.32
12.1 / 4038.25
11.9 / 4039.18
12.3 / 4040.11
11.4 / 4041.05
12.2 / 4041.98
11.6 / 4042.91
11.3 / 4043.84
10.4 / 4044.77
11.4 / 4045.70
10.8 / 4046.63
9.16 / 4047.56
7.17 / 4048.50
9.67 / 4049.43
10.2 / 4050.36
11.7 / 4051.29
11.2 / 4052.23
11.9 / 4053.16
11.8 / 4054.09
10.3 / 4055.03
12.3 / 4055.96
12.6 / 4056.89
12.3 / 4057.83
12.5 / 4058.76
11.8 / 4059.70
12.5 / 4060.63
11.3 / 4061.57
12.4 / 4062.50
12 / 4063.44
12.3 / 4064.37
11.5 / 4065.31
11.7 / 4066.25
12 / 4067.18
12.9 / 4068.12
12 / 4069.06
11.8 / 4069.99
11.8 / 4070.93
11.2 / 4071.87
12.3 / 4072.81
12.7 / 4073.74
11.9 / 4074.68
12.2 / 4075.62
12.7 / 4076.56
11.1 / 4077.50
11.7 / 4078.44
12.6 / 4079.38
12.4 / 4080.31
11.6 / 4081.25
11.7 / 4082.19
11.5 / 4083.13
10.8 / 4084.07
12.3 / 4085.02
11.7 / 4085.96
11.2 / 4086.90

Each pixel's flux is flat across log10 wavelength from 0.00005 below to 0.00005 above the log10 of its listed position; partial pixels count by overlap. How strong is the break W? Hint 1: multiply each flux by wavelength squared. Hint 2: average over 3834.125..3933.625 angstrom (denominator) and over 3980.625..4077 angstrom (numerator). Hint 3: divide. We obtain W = 1.30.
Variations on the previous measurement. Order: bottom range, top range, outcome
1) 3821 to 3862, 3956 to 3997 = 1.12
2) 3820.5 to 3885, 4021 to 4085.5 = 1.31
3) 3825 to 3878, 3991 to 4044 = 1.48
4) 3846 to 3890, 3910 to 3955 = 1.23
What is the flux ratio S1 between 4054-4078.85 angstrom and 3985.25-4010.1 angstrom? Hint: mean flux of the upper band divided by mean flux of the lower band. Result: 0.79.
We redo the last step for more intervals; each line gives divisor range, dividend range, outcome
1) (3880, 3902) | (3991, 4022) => 1.32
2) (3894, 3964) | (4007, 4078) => 1.03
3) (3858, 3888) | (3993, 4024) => 1.37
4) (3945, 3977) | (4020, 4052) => 1.28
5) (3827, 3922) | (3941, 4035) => 1.13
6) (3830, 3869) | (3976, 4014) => 1.44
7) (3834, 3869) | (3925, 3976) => 1.05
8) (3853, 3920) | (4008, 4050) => 1.11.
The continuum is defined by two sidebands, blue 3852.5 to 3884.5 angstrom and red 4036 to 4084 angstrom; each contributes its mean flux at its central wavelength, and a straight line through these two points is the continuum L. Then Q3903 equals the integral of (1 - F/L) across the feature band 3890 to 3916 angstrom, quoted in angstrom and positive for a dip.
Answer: -1.8 angstrom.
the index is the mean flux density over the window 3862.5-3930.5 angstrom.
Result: 11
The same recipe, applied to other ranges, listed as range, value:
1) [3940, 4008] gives 11.4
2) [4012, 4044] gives 11.9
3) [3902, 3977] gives 10.5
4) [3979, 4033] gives 13.6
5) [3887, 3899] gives 11.1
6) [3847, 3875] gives 9.86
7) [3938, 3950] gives 12.4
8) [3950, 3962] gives 12.1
